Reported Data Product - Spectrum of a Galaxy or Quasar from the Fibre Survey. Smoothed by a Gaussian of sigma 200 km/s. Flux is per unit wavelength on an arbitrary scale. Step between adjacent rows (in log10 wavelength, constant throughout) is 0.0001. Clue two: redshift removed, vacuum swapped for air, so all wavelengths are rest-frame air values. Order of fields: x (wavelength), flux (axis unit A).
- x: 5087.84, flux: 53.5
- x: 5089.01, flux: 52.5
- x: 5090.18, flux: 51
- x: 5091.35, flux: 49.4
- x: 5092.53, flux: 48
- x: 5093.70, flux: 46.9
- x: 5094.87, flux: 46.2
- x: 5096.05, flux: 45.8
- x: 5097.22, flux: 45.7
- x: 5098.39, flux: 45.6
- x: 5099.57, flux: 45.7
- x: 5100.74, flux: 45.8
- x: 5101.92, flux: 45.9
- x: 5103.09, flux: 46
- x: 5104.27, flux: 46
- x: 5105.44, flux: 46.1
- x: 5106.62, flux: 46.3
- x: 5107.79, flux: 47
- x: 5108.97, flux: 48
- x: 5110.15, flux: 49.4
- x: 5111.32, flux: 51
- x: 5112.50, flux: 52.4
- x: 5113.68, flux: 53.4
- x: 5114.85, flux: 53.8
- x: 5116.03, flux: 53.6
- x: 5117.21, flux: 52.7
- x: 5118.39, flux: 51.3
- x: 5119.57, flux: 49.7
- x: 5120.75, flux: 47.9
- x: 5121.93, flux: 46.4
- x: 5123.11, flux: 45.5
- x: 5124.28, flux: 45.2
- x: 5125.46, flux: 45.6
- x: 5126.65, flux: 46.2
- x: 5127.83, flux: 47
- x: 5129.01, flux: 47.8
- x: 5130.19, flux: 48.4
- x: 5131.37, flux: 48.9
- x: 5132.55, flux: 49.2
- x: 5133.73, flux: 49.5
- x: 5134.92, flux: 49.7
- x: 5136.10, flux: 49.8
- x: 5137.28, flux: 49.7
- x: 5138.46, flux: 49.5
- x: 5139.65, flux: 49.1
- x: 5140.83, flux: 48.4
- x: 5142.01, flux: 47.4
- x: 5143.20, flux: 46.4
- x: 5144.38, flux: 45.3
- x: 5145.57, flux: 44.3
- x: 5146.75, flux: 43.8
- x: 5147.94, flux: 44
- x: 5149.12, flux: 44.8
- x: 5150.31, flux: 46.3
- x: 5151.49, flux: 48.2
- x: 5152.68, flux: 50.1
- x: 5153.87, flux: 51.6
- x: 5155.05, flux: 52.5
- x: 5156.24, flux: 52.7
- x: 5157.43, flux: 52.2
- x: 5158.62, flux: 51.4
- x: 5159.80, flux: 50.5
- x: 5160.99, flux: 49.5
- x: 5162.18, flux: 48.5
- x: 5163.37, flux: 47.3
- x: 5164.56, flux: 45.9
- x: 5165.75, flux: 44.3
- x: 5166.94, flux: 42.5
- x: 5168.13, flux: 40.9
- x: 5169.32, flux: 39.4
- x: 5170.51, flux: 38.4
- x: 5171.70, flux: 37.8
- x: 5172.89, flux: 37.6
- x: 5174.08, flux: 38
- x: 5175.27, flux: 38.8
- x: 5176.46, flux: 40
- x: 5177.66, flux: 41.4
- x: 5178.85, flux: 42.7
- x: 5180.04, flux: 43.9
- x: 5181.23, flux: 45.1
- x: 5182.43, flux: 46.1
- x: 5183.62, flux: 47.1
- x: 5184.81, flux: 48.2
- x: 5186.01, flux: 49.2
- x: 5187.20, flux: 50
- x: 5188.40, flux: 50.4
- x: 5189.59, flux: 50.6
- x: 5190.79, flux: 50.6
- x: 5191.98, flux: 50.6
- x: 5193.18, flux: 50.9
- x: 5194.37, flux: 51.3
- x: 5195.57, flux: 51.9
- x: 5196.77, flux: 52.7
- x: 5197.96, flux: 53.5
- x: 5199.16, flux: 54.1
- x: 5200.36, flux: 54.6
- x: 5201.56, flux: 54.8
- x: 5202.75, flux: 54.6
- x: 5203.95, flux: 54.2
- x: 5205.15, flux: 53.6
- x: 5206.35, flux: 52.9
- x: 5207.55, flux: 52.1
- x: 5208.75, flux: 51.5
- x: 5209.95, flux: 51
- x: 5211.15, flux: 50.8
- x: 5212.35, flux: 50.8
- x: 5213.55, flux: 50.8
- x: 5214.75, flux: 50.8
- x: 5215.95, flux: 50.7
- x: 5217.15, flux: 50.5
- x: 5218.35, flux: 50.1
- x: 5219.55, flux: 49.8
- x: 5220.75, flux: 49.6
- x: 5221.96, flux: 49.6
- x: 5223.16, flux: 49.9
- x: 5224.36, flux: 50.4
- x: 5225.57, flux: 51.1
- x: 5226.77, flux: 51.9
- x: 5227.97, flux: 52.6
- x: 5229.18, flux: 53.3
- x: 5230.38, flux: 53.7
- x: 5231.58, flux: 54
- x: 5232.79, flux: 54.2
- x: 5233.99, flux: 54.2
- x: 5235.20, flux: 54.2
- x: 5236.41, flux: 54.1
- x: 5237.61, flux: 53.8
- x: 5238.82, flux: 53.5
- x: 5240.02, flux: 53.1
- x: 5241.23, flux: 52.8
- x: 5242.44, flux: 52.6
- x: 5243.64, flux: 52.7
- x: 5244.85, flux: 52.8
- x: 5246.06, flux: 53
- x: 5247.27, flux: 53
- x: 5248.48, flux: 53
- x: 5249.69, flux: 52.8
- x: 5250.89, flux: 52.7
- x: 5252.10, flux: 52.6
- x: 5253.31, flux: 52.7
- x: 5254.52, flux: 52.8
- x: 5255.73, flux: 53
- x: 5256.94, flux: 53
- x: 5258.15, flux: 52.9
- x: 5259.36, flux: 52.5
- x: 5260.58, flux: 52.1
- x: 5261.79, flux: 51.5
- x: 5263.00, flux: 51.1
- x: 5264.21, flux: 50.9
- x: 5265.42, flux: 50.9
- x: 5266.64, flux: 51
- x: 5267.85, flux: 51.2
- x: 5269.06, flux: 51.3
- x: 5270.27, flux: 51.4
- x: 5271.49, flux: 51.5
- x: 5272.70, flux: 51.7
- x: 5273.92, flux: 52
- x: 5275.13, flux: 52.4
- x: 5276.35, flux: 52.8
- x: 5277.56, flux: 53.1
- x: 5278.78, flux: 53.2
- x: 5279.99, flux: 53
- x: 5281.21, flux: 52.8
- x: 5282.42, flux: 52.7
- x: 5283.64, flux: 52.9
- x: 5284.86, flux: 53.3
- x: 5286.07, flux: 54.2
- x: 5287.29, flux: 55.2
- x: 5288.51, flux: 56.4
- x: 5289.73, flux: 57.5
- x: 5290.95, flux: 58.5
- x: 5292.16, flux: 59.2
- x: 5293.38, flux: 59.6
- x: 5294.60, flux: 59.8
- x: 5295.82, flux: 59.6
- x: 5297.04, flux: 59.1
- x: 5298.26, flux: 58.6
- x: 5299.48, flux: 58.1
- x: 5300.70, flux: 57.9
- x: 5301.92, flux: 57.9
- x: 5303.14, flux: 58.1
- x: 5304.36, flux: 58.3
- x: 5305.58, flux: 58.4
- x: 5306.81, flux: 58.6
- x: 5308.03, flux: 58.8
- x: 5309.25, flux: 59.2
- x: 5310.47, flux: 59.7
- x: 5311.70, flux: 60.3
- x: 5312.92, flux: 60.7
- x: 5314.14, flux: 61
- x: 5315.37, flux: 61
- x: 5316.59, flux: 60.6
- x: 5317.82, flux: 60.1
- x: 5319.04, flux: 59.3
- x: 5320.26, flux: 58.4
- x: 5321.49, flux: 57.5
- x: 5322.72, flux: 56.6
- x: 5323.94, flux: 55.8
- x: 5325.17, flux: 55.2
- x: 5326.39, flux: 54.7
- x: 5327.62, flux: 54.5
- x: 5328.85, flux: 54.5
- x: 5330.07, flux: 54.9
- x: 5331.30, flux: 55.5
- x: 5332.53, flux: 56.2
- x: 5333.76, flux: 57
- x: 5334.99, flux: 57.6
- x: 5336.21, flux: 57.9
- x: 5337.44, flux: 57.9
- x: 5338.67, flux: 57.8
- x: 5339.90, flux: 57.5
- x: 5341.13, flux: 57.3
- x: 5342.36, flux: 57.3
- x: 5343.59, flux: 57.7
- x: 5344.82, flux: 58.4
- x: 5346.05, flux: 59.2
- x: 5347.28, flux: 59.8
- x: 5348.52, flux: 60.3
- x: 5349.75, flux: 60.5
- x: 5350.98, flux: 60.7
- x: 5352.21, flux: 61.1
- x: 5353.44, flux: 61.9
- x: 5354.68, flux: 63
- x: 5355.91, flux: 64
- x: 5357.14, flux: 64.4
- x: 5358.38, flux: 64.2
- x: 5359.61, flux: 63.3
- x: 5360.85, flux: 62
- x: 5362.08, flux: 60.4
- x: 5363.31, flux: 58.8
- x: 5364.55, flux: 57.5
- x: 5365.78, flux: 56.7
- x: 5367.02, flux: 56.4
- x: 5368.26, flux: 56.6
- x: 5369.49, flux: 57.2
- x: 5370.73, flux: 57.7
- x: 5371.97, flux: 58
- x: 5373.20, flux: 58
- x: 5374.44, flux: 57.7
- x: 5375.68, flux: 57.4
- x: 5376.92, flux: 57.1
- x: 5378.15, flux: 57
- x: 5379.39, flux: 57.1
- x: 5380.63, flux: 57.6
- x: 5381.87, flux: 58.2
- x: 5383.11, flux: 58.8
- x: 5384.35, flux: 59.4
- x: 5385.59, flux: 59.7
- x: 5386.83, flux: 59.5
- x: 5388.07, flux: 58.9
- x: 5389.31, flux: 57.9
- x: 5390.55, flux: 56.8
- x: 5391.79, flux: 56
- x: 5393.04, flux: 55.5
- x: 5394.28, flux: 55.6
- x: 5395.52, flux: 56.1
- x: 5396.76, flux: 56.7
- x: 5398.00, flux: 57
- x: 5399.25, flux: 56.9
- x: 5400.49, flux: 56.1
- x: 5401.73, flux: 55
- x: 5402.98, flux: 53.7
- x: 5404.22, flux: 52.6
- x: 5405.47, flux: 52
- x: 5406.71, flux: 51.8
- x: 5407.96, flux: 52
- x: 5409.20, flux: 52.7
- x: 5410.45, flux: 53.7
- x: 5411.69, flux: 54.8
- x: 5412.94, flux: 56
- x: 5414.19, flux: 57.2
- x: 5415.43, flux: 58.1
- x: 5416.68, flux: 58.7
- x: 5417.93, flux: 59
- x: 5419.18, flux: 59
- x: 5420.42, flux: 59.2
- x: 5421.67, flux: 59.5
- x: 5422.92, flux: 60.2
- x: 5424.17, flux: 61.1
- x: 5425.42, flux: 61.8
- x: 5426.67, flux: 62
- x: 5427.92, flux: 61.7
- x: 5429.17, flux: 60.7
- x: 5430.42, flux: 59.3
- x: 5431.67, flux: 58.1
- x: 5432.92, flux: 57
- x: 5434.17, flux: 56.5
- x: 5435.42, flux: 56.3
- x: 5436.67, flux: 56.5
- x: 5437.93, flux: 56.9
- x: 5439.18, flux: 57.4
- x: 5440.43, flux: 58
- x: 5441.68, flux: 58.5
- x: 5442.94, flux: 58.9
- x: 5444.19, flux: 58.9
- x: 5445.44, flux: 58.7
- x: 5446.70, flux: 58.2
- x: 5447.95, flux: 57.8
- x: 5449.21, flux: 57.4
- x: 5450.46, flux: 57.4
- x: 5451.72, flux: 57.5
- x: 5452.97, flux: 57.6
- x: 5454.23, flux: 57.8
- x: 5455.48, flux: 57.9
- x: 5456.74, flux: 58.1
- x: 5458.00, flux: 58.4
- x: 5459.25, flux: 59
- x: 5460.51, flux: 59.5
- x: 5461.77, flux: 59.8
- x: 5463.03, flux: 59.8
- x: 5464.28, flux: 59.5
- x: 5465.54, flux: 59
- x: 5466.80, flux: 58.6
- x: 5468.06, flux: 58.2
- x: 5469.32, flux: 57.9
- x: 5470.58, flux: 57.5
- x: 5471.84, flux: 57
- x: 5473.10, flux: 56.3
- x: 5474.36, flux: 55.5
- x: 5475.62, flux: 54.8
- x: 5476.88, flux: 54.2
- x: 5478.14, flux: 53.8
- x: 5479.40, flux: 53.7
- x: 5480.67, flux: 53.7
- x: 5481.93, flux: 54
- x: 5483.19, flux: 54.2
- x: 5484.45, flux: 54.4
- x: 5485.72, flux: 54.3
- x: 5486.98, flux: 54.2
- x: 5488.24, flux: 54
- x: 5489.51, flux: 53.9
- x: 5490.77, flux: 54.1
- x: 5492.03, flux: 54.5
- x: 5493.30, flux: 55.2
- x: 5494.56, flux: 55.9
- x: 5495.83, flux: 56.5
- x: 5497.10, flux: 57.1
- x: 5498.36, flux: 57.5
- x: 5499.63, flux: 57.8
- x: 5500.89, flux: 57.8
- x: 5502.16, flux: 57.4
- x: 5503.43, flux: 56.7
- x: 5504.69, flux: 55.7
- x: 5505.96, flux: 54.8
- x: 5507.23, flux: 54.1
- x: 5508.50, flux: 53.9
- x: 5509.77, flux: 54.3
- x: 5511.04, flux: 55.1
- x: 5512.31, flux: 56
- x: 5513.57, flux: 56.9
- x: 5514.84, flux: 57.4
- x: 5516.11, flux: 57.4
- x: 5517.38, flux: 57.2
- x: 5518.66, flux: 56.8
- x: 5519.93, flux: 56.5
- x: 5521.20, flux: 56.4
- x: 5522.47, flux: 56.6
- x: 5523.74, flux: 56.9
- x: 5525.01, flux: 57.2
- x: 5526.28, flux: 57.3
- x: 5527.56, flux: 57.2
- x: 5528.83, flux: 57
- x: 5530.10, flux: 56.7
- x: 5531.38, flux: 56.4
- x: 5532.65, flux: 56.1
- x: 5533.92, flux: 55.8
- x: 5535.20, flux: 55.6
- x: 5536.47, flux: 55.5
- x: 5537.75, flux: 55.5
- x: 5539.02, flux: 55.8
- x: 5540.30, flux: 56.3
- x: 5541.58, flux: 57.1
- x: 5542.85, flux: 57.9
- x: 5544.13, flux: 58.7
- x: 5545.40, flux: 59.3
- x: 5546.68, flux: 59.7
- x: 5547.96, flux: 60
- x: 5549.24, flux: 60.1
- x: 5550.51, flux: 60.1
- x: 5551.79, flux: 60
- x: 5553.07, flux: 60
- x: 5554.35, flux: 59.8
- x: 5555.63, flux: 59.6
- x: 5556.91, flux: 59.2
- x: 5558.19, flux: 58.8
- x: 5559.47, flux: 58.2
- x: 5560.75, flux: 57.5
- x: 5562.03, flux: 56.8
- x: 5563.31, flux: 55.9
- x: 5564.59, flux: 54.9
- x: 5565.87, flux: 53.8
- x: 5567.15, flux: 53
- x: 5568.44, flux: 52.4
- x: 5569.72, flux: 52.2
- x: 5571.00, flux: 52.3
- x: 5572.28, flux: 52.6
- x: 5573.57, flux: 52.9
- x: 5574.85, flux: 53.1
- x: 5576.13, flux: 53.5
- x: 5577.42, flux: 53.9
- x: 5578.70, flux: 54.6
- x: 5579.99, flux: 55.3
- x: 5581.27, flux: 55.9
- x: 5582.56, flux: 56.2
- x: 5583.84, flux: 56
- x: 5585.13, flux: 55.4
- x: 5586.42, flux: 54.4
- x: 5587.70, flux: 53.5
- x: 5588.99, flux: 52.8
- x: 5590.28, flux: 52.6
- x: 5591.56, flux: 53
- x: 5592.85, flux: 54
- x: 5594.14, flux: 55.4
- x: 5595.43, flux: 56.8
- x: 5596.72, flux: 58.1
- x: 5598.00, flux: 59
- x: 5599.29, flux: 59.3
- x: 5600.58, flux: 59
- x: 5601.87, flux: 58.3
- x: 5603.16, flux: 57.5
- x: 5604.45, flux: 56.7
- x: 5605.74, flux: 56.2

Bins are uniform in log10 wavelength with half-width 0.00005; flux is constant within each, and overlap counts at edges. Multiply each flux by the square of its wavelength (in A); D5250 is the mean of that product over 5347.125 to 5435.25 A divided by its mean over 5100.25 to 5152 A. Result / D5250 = 1.34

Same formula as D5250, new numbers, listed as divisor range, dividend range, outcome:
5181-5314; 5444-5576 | 1.17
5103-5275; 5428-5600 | 1.29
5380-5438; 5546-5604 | 1.04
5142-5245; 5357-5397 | 1.27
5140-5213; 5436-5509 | 1.32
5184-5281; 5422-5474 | 1.22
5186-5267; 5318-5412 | 1.16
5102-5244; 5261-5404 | 1.24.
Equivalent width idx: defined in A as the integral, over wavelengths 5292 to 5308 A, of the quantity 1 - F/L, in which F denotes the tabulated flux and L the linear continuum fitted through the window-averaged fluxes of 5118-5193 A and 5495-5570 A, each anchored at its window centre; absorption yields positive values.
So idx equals -2.6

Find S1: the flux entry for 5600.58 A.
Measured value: 59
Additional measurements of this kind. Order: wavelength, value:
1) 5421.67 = 59.5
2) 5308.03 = 58.8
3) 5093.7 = 46.9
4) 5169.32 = 39.4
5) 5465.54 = 59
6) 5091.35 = 49.4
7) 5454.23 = 57.8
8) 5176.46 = 40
